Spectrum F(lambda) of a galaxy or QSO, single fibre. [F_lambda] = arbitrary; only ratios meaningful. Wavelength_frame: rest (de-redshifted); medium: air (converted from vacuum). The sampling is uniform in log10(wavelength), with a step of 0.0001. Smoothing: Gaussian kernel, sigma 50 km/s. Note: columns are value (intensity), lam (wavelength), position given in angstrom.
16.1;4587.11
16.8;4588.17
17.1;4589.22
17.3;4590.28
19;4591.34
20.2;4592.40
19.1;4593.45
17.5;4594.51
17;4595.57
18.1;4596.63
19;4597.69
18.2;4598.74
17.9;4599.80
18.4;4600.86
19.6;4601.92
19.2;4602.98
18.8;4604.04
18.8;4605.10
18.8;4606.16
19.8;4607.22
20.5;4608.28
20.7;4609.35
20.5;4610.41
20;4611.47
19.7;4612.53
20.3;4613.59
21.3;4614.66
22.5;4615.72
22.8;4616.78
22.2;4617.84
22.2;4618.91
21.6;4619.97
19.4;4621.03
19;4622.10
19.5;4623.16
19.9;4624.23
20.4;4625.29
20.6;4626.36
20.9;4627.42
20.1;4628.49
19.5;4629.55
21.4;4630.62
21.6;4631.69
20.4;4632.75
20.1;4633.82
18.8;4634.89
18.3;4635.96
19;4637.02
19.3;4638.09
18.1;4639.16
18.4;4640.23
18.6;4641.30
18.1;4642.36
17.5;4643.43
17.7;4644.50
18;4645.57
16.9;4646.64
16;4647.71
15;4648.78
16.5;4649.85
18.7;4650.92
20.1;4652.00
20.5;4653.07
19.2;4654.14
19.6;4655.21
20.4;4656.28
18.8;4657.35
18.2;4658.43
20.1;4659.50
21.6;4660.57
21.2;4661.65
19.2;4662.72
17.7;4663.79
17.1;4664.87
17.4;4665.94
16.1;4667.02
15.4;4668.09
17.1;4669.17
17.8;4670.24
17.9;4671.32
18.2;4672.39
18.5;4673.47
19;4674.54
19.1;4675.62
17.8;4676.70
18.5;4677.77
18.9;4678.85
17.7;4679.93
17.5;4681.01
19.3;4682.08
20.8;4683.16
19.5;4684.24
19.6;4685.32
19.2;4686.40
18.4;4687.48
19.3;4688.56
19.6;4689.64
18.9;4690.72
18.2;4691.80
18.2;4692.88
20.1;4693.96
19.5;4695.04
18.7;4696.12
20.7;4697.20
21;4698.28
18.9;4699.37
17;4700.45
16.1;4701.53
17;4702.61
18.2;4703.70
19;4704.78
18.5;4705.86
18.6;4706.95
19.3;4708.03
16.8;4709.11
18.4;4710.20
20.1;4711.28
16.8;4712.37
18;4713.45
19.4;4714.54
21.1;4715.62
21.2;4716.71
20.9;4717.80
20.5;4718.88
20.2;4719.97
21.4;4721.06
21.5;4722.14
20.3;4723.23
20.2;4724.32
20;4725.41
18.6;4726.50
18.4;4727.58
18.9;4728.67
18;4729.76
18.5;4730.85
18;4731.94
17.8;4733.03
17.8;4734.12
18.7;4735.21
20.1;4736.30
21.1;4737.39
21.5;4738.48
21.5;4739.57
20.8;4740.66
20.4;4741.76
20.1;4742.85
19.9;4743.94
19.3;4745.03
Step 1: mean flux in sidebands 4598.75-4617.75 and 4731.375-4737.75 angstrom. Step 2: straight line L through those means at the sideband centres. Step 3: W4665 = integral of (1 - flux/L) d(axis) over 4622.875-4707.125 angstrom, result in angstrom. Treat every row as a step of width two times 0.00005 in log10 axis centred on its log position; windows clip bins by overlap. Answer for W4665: 3.0 angstrom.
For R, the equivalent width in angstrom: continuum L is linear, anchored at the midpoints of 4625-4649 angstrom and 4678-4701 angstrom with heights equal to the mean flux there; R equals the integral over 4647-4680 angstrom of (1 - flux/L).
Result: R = 1.1 angstrom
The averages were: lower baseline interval 18.9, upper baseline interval 19.1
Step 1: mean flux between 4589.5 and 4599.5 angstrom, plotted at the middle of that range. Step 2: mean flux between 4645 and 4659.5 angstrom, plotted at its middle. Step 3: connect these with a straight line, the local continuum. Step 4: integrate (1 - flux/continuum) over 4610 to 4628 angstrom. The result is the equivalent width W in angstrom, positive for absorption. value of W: -2.4 angstrom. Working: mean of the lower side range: 18.3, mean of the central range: 20.8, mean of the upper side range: 18.4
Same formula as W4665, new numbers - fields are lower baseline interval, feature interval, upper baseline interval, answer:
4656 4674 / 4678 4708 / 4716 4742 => 0.3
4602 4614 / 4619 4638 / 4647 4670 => -0.9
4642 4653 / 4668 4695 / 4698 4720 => -0.6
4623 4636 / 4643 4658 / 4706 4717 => 1.2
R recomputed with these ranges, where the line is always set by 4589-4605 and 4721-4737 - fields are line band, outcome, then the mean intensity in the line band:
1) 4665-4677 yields 0.77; 17.6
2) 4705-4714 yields 0.34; 18.3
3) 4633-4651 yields 0.71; 18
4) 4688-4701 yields -0.13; 19.2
